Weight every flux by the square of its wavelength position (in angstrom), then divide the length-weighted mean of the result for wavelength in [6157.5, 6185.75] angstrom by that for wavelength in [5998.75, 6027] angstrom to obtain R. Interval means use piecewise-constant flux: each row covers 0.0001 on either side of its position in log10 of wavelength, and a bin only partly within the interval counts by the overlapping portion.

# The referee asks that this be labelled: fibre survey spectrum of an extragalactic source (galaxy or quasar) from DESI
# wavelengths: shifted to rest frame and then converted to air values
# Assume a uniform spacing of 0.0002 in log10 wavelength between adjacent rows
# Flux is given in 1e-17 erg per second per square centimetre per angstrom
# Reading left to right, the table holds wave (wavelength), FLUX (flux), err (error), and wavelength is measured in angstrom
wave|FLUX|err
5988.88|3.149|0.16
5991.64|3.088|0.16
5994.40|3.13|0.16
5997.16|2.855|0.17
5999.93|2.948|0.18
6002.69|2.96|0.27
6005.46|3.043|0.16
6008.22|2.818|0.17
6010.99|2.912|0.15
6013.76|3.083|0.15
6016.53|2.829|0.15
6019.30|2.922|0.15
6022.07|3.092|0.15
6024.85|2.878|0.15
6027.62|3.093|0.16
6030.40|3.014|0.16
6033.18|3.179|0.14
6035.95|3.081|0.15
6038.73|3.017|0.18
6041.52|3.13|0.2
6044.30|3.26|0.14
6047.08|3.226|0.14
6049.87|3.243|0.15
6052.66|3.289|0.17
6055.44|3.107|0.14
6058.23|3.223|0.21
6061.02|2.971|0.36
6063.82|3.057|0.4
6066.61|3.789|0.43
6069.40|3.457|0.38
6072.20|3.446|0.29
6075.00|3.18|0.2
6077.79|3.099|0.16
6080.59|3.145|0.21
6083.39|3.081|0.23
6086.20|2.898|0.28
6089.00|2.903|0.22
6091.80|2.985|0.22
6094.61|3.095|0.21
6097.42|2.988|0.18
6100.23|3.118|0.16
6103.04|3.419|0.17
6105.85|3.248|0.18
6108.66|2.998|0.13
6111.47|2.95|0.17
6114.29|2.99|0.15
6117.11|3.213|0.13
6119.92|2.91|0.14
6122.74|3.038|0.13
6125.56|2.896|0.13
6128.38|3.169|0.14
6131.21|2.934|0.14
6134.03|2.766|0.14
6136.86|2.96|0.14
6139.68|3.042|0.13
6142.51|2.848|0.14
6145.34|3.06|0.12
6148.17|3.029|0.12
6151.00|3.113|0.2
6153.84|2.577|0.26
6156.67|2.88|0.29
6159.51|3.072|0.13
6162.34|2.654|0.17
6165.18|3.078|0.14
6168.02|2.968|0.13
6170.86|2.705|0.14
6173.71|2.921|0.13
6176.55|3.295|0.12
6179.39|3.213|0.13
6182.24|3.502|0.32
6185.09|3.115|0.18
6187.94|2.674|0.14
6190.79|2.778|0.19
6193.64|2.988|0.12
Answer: 1.09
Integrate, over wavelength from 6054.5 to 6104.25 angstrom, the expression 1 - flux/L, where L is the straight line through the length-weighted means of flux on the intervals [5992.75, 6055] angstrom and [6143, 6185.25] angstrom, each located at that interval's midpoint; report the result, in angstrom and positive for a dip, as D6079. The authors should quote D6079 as -2.19 angstrom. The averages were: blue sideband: 3.05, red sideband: 3.01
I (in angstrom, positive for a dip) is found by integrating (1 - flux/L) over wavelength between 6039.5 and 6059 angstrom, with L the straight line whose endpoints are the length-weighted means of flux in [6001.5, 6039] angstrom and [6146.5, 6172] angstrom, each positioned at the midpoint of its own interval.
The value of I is -1.51 angstrom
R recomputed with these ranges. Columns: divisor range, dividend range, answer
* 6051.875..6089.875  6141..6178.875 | 0.95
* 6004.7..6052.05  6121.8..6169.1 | 1.00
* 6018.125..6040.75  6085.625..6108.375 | 1.04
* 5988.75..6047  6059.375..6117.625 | 1.06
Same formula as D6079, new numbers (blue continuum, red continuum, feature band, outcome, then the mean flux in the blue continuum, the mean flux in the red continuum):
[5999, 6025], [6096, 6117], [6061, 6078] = -1.55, 2.95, 3.11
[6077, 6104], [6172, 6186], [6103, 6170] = 3.31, 3.07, 3.2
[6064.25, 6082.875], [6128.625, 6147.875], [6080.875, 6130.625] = 1.36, 3.33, 2.95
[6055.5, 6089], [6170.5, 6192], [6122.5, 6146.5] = 1.12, 3.2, 3.04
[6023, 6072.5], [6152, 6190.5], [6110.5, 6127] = 0.32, 3.19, 2.97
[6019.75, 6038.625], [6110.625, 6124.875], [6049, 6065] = -0.57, 3.05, 3.02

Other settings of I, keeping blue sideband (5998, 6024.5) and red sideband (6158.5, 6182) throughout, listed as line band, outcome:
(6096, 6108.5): -0.78 angstrom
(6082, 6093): 0.05 angstrom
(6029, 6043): -0.59 angstrom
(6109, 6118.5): -0.17 angstrom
